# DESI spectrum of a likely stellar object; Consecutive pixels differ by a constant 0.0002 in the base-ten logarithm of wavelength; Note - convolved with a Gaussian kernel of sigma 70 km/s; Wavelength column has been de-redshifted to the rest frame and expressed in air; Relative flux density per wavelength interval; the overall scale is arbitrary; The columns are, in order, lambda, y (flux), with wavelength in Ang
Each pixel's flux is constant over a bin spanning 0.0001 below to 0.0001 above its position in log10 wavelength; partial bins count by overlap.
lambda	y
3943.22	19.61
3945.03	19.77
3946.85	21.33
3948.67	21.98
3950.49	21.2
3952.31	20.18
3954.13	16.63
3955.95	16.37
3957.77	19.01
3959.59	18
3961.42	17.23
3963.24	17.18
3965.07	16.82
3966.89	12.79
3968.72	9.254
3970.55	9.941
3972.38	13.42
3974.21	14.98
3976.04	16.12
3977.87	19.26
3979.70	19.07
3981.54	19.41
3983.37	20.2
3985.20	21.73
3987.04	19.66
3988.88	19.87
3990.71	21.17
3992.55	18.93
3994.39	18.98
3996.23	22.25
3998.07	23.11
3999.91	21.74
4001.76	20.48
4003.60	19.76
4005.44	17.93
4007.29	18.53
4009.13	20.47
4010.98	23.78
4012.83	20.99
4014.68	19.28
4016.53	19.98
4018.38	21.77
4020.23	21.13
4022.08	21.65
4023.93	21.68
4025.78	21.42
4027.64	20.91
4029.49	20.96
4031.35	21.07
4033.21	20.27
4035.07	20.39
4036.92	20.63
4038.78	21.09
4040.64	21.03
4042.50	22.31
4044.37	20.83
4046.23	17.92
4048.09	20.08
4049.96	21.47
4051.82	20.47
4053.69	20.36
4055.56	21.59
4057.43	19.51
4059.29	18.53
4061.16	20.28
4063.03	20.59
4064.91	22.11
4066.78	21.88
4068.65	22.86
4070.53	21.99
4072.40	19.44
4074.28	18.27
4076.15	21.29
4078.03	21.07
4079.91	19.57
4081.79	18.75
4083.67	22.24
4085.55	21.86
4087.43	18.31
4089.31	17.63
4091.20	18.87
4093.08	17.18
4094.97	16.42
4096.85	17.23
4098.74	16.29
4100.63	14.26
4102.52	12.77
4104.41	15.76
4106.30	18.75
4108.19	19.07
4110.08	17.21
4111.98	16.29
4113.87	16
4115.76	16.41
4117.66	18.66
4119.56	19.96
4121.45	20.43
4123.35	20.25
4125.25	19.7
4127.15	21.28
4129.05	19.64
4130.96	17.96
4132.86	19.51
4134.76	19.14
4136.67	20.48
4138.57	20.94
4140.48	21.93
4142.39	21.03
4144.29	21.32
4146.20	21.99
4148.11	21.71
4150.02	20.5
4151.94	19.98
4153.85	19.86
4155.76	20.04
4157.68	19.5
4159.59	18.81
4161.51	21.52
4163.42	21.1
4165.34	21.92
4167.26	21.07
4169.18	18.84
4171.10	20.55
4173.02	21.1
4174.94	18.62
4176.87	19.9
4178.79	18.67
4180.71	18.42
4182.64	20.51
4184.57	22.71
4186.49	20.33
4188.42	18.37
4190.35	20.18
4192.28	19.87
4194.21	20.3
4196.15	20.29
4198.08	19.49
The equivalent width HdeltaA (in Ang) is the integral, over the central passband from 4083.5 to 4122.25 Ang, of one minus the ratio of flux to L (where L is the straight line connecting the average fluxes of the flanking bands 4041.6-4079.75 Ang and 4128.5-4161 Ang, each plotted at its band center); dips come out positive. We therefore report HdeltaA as 5.4 Ang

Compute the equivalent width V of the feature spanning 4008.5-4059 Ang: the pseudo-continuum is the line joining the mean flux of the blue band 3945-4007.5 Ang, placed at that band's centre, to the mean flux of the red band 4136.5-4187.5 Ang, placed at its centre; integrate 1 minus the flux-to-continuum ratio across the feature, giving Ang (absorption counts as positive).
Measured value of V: -4.74 Ang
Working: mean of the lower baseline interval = 18.4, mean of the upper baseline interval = 20.5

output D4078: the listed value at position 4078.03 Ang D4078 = 21.07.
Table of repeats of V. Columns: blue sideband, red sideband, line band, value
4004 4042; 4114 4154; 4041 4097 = 1.07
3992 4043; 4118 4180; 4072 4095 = 1.26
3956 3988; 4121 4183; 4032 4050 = -2.50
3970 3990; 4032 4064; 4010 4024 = -1.47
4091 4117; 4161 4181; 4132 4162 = -2.58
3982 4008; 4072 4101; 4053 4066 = -0.84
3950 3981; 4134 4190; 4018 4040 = -4.32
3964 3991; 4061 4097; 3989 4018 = -4.74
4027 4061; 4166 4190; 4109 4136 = 1.90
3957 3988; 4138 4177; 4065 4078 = -1.56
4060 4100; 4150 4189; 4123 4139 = 0.08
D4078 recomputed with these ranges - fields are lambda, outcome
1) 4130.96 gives 17.96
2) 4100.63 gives 14.26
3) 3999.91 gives 21.74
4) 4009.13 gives 20.47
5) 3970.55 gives 9.941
